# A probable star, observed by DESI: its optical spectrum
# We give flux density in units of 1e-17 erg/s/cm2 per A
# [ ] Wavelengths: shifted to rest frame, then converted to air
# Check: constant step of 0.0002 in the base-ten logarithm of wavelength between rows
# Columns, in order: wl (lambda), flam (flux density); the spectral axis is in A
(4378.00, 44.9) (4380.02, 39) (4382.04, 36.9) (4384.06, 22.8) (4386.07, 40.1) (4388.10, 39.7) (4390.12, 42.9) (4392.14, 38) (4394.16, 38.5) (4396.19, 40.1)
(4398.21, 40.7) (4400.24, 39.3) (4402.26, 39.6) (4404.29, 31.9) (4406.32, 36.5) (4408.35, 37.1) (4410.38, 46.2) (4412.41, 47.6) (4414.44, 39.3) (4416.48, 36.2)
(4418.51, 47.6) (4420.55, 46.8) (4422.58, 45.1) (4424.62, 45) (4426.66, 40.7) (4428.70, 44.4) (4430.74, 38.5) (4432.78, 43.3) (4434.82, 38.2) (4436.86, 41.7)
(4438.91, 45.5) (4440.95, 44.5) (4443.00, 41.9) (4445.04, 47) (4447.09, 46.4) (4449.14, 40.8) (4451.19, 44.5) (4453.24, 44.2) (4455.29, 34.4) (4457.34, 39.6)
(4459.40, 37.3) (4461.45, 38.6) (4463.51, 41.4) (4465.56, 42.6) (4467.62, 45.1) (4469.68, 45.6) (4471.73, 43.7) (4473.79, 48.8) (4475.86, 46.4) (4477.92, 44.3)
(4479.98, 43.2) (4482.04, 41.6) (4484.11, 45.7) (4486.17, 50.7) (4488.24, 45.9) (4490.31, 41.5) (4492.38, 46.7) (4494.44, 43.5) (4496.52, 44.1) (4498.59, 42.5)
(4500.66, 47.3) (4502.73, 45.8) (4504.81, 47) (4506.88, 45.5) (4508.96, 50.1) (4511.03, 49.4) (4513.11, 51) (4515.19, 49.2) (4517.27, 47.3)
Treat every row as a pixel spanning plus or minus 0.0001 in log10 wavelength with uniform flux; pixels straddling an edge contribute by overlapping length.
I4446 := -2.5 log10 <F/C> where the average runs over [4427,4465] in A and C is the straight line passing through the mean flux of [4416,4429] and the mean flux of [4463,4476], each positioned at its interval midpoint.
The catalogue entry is 0.07 mag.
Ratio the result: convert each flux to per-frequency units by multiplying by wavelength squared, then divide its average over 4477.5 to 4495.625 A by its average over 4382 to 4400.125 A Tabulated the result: 1.2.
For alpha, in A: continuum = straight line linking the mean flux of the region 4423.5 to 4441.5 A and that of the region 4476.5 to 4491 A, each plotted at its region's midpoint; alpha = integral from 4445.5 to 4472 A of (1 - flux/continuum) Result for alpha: 1.0 A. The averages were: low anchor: 42.4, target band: 41.9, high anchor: 44.8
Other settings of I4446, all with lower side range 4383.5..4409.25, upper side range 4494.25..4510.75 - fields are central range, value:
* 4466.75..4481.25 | -0.04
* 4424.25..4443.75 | -0.04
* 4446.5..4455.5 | -0.01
